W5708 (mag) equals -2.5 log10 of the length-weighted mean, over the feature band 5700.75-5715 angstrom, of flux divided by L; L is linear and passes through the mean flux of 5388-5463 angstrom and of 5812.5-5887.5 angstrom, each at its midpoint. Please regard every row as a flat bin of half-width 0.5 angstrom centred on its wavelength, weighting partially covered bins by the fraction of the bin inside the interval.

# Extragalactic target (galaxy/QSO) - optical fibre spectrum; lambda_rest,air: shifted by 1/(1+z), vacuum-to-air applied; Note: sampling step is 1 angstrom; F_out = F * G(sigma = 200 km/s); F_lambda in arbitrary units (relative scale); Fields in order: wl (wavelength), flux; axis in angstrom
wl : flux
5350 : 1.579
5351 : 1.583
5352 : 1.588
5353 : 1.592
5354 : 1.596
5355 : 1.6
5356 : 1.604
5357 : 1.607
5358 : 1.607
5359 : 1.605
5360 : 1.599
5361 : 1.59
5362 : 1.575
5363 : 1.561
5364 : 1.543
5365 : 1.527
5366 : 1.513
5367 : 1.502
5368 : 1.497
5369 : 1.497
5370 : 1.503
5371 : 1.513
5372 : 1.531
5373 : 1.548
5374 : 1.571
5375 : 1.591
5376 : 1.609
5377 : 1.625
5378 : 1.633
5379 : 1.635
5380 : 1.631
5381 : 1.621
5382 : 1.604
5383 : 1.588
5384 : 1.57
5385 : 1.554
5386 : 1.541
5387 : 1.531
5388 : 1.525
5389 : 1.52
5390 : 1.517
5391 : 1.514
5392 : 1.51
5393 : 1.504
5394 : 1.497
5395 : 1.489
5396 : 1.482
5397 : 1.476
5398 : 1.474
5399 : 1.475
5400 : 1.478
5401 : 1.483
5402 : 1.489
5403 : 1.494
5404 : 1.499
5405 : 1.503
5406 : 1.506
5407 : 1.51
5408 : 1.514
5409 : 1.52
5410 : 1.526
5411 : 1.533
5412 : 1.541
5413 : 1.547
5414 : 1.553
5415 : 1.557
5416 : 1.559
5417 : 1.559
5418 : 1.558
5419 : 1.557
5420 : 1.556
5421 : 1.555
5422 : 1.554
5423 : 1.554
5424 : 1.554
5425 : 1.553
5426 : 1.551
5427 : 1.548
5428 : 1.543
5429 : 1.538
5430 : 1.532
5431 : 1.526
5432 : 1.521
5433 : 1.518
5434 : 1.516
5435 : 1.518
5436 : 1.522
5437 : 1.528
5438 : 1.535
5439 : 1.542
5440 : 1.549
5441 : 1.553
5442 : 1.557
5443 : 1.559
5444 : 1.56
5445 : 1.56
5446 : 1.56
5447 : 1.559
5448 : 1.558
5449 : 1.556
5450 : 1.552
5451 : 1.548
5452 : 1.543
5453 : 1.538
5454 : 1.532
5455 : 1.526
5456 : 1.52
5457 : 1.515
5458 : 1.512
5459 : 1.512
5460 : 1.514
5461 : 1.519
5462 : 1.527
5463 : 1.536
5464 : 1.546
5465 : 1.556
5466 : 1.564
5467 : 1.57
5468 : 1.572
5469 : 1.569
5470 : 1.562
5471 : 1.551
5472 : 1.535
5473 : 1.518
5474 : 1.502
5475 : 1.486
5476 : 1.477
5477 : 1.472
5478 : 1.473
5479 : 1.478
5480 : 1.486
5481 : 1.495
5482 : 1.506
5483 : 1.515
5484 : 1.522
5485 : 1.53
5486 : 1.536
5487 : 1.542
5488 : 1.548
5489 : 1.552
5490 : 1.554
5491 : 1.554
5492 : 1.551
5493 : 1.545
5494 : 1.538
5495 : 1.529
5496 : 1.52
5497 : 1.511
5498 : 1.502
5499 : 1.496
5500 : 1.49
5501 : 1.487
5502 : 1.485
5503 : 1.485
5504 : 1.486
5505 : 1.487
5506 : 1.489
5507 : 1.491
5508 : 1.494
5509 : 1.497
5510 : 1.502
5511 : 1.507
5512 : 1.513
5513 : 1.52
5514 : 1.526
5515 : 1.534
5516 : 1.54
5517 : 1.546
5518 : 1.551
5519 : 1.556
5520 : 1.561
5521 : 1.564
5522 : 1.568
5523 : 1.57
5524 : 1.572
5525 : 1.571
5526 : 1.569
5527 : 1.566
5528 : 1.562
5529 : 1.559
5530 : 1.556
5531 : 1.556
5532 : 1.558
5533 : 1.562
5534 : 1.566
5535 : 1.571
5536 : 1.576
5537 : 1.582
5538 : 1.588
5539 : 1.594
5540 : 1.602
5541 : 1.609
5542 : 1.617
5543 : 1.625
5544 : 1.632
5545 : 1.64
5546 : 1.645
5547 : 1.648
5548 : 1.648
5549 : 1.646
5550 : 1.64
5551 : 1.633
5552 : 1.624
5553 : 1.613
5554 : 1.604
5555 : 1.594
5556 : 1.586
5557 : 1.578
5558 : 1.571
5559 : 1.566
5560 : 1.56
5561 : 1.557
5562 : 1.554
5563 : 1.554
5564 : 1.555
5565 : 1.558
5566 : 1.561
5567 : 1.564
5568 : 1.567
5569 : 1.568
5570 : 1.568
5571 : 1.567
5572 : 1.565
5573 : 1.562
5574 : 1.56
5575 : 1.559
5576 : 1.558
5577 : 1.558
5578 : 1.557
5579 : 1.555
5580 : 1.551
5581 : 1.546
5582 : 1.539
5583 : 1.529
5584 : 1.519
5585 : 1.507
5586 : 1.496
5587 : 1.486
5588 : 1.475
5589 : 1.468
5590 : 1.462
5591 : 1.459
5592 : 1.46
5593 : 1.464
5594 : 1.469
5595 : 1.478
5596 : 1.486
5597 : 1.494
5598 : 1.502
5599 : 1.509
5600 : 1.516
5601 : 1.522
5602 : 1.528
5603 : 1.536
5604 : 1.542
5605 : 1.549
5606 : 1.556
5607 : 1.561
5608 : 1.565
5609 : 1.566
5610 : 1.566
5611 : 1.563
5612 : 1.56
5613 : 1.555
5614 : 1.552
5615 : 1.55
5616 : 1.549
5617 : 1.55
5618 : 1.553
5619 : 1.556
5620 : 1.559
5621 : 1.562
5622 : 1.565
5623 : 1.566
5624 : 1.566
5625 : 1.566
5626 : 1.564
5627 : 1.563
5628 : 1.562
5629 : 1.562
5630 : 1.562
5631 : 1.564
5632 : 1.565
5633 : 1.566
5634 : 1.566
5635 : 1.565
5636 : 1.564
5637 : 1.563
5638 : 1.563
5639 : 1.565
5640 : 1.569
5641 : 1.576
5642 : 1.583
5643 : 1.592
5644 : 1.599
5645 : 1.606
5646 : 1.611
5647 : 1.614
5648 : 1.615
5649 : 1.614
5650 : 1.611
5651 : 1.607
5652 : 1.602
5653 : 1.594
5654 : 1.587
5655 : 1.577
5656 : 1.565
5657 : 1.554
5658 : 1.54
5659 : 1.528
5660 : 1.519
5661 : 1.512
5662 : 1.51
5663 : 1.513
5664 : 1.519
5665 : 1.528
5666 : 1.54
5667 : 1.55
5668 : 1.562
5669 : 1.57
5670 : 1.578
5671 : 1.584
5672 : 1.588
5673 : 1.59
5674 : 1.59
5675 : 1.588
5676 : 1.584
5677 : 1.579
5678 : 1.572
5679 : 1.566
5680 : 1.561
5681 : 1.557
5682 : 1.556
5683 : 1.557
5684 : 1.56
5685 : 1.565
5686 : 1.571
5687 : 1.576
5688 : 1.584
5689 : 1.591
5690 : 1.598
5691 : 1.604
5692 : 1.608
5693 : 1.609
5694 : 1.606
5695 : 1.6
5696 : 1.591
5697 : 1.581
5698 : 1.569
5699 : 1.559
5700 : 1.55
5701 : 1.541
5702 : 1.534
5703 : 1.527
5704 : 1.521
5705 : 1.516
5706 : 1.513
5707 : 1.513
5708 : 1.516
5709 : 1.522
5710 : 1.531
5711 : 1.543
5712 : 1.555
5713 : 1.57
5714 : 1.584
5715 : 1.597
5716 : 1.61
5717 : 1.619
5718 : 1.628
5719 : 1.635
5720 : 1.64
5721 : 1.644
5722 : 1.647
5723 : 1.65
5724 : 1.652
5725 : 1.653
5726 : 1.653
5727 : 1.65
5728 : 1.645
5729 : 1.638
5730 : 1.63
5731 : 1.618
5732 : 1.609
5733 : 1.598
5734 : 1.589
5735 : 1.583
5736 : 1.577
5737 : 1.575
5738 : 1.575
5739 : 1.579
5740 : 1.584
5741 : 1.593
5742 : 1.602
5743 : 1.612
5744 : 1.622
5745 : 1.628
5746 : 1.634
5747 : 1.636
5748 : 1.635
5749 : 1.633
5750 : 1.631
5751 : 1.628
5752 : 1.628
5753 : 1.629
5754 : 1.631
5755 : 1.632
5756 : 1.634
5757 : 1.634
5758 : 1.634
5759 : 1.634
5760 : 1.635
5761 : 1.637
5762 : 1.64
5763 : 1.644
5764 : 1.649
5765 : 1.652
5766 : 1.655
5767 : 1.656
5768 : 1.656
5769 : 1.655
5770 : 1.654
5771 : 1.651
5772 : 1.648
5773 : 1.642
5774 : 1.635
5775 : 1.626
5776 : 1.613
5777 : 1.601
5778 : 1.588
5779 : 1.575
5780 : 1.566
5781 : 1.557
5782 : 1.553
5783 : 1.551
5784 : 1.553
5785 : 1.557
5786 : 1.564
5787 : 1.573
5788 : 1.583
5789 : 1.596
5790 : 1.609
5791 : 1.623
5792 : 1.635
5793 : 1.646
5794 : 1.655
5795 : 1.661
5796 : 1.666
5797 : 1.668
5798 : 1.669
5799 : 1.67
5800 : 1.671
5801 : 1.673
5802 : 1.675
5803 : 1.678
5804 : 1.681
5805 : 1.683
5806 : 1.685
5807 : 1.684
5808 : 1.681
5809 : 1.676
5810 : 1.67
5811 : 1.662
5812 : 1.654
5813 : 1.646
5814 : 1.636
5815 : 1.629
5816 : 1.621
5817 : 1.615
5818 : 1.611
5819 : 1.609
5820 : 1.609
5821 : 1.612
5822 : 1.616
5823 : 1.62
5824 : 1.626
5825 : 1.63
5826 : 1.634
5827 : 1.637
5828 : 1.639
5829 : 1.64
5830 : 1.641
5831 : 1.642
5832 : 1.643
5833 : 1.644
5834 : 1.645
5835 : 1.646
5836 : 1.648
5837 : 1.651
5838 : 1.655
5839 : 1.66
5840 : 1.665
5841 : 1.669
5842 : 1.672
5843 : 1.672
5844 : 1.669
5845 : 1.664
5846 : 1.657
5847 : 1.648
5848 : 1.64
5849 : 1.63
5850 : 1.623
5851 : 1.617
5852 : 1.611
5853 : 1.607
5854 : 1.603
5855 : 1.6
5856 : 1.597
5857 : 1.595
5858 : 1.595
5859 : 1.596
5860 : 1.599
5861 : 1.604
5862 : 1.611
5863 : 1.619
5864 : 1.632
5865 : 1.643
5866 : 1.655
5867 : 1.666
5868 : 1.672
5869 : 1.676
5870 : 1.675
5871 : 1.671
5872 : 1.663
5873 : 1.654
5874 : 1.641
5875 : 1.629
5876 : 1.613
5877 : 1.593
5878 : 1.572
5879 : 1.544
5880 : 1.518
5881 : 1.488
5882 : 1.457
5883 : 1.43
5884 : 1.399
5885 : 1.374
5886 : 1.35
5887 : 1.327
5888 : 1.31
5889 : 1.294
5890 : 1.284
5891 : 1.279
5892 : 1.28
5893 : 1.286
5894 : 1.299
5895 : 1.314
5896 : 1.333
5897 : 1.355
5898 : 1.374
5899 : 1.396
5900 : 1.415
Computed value 0.03 mag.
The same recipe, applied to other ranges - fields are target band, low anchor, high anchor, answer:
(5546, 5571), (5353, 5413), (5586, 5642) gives -0.03 mag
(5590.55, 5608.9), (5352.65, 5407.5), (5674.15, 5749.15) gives 0.04 mag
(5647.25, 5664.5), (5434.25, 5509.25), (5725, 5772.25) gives 0.02 mag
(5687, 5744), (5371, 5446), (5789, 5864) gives 0.02 mag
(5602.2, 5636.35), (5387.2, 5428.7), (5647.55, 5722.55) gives 0.00 mag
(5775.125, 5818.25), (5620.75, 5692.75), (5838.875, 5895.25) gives -0.05 mag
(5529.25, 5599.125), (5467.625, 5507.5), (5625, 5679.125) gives -0.01 mag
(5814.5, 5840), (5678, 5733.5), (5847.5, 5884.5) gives -0.02 mag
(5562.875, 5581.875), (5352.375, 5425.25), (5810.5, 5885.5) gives 0.01 mag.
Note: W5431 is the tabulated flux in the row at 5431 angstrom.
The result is 1.526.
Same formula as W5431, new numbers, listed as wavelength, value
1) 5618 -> 1.553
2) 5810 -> 1.67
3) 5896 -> 1.333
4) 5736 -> 1.577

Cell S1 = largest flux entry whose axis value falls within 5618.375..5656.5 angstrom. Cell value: 1.615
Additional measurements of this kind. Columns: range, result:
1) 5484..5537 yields 1.582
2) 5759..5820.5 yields 1.685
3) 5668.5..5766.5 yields 1.655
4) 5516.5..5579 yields 1.648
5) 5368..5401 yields 1.635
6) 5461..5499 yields 1.572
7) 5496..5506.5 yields 1.52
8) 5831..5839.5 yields 1.66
